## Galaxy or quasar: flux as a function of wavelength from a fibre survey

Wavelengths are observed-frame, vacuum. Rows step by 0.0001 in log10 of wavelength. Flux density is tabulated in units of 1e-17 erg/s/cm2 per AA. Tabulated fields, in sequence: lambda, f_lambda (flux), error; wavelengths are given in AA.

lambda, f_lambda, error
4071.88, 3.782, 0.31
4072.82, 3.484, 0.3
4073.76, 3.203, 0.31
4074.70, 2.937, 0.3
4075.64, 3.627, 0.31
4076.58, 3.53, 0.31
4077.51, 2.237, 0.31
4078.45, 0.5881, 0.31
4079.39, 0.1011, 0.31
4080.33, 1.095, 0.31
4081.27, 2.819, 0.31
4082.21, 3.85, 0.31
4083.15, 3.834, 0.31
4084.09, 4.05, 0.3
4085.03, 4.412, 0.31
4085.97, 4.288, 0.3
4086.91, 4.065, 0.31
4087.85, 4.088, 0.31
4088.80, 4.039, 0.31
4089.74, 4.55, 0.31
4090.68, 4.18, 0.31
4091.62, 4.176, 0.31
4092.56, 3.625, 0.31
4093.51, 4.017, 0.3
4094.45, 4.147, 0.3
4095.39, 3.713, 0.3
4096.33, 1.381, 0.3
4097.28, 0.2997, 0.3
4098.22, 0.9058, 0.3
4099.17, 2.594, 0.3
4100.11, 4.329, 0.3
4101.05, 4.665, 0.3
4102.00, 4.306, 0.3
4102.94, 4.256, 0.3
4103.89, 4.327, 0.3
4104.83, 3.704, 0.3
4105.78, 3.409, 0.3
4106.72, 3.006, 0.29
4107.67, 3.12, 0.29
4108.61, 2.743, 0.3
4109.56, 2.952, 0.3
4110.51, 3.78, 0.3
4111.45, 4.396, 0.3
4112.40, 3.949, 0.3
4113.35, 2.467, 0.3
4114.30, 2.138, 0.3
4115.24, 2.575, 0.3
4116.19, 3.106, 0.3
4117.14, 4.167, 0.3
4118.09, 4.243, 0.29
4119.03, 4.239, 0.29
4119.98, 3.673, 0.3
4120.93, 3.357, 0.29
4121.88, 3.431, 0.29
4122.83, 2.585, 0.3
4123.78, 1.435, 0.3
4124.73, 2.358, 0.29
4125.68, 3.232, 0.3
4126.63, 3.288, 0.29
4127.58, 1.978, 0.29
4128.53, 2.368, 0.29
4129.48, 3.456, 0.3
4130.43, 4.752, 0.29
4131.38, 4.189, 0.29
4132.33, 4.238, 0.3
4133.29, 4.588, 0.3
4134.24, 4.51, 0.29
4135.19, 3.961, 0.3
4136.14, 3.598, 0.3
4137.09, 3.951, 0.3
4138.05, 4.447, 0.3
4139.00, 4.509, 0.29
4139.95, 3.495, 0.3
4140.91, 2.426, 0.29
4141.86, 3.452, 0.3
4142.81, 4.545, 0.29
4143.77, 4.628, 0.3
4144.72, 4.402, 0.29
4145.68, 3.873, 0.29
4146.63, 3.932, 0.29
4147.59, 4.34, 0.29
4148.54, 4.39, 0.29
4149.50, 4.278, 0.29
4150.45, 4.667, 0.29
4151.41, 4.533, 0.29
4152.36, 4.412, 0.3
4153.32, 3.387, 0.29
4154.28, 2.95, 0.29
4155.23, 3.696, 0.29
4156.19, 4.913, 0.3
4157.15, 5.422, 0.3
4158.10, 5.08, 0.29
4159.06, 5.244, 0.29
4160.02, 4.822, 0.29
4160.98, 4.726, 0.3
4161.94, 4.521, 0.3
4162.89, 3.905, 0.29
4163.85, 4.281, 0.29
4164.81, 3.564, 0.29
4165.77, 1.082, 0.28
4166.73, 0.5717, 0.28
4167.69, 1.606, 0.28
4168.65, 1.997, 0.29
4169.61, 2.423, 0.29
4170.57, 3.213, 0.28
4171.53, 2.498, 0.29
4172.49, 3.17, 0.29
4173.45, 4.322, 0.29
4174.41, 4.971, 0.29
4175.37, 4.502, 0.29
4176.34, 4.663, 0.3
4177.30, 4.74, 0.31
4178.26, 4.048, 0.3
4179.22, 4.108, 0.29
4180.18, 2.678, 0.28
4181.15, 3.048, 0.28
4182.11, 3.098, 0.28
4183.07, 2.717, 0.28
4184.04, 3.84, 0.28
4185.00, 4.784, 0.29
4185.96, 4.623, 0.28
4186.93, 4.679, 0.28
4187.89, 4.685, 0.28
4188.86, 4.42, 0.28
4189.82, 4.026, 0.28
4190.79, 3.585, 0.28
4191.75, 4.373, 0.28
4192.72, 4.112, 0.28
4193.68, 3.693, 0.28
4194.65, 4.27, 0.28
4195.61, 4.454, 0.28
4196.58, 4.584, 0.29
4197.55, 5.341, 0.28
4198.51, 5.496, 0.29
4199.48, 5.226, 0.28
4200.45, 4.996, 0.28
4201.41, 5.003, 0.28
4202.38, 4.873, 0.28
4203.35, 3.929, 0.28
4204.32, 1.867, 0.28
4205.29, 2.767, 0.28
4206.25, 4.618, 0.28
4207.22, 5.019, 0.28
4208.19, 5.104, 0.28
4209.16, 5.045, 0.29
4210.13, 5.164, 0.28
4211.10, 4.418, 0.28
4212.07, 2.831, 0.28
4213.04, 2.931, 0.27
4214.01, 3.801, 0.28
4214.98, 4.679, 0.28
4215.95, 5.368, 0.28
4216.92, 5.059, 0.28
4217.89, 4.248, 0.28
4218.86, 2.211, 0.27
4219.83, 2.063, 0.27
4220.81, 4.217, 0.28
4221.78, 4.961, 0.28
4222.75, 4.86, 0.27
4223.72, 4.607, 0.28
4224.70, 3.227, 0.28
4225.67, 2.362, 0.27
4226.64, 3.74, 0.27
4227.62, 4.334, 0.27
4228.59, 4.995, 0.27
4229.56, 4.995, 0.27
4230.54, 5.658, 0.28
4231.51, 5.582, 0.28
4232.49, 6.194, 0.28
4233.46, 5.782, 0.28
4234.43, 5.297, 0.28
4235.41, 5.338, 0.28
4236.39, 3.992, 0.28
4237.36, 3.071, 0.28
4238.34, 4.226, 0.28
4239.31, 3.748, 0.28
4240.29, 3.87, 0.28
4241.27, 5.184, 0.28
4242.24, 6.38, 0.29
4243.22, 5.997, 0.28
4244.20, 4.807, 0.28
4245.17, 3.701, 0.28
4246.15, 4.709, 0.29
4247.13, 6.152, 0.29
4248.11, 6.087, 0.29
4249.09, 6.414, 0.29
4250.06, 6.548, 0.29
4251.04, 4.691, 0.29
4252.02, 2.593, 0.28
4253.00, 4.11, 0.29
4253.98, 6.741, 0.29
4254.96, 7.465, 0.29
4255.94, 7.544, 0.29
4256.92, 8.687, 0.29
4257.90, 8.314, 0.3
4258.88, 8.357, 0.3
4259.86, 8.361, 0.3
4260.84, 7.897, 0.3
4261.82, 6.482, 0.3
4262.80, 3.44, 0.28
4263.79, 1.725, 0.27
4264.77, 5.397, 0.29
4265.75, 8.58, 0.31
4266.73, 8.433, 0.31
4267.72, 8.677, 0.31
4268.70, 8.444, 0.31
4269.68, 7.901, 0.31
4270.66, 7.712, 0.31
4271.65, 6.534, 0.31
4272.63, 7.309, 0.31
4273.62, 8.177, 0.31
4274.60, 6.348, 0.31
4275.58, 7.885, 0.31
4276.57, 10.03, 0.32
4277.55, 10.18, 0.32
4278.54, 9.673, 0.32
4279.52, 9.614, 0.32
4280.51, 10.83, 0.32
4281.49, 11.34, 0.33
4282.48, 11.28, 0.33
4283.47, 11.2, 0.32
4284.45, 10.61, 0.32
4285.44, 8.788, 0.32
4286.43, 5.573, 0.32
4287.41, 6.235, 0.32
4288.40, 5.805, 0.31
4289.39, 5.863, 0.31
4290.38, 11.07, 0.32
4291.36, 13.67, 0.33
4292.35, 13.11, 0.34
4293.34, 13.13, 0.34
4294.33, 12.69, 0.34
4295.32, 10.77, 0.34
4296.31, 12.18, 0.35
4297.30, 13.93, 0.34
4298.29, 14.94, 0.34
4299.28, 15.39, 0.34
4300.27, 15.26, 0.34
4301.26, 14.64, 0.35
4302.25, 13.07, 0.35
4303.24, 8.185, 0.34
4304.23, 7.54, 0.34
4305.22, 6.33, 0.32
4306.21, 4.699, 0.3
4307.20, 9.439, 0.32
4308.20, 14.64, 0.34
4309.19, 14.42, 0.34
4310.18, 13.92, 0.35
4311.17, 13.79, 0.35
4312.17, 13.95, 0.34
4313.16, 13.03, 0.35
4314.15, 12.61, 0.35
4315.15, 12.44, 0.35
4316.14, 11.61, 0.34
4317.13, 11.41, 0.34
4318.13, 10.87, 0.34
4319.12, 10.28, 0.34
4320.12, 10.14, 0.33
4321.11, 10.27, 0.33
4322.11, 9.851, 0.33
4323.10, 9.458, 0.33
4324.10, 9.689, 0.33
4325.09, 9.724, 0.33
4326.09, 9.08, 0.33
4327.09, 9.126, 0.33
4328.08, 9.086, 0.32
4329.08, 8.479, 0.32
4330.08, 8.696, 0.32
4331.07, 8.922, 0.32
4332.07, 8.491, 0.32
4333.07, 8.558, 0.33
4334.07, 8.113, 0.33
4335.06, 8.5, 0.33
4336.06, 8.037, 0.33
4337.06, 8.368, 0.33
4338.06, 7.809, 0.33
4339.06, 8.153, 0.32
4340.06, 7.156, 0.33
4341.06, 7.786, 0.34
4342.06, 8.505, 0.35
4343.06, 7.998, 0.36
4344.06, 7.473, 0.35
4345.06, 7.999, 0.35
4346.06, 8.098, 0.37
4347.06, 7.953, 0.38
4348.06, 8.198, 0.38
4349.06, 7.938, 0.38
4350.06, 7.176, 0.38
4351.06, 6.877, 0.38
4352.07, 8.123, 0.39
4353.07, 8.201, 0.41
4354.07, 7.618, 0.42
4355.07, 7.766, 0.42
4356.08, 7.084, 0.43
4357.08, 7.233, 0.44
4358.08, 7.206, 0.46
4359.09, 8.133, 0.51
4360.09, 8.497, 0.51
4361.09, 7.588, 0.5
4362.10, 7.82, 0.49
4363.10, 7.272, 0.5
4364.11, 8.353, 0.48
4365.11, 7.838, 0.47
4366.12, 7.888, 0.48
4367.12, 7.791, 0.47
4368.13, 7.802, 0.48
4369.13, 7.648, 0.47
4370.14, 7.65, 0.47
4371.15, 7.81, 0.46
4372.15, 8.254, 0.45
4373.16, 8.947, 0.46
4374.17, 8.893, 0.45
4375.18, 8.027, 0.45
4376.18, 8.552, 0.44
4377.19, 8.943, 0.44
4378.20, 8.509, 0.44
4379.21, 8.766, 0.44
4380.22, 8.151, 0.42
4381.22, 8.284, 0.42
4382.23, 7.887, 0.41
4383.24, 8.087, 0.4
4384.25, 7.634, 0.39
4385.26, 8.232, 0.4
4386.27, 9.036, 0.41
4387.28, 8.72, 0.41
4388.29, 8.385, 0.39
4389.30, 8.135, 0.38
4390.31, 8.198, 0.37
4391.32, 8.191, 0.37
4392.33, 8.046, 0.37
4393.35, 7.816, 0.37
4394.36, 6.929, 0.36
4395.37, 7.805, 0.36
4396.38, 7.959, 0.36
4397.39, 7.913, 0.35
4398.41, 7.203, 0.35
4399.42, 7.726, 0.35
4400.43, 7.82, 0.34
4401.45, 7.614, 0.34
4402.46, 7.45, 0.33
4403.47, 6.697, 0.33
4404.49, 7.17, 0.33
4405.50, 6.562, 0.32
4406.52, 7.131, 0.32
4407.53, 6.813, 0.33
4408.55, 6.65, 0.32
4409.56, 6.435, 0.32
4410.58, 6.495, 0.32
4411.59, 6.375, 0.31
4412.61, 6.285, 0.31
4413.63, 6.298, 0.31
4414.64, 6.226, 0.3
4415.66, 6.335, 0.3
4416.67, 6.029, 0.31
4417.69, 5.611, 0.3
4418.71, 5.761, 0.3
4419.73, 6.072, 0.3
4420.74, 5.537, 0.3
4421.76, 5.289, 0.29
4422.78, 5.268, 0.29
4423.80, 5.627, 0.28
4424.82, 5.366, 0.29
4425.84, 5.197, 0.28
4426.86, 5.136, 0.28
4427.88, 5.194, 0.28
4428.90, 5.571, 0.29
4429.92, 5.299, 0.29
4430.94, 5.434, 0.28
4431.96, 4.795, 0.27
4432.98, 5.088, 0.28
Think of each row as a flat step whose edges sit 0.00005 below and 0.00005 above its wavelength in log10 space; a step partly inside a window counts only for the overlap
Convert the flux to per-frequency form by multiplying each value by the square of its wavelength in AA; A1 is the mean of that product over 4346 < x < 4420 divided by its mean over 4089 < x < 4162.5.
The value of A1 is 2.31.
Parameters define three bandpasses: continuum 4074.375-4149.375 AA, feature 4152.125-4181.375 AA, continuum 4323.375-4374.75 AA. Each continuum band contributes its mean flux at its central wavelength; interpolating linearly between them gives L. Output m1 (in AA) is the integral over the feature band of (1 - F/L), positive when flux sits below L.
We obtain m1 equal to 5.32 AA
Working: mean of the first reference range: 3.45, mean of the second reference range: 8.11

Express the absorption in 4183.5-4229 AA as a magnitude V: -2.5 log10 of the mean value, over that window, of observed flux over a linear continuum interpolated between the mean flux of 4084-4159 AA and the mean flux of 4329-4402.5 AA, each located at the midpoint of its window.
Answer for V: 0.22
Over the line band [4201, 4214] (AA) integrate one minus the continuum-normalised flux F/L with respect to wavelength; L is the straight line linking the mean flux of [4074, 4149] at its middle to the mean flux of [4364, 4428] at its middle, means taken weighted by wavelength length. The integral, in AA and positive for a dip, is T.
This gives 1.8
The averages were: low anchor 3.45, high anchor 7.29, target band 4.1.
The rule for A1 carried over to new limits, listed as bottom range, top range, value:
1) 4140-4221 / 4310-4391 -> 2.36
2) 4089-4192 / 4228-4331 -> 2.51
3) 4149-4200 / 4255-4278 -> 1.97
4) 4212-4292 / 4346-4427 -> 1.25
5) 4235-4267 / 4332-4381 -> 1.47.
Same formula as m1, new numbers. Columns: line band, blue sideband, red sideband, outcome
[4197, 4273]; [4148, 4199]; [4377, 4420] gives -4.7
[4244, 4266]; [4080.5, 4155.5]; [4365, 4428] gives -2.5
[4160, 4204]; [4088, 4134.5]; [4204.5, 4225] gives 0.1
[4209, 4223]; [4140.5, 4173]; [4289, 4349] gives 4.6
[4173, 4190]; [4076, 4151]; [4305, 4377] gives 3.3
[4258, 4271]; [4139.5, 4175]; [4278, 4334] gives 2.5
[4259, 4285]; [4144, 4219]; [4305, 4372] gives -5.0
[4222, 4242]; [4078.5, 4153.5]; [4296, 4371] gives 6.3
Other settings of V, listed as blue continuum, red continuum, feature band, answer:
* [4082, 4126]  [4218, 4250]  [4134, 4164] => -0.09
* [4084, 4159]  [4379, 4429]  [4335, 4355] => -0.24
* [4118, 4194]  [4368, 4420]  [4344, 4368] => -0.12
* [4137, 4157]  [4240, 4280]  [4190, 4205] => 0.21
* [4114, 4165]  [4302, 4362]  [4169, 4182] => 0.30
